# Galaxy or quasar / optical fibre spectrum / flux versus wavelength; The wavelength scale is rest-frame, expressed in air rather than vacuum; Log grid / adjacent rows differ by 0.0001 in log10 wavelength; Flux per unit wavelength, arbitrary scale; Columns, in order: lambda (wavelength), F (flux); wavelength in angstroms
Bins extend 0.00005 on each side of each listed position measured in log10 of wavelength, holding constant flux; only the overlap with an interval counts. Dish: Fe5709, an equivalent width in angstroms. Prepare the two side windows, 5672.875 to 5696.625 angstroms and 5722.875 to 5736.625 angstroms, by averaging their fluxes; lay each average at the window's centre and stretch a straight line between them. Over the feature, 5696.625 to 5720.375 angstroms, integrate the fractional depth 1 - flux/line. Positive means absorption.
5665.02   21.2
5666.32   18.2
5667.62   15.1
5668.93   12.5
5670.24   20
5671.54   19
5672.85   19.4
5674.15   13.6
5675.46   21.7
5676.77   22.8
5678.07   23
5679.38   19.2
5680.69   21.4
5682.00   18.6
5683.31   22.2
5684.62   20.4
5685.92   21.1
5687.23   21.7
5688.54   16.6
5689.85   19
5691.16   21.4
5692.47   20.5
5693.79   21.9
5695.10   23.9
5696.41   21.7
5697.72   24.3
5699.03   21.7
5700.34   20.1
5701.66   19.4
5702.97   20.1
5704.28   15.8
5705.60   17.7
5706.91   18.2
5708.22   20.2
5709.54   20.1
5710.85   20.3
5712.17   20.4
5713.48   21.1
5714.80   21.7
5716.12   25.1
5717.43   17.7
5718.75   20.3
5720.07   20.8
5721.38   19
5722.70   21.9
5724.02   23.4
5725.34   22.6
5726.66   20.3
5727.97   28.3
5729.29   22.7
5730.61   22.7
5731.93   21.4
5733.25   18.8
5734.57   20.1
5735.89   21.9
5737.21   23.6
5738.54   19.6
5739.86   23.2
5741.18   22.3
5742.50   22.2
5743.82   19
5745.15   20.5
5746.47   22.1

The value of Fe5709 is 1.3 angstroms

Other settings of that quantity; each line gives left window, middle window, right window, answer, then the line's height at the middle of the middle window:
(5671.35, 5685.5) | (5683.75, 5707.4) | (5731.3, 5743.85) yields 0.2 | 20.5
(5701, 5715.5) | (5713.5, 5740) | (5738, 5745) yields -1.6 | 20.5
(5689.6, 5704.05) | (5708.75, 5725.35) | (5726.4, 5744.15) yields 0.4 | 21.6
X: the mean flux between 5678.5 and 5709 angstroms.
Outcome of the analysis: 20.3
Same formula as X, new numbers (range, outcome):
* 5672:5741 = 20.9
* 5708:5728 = 21.3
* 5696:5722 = 20.3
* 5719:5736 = 21.8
